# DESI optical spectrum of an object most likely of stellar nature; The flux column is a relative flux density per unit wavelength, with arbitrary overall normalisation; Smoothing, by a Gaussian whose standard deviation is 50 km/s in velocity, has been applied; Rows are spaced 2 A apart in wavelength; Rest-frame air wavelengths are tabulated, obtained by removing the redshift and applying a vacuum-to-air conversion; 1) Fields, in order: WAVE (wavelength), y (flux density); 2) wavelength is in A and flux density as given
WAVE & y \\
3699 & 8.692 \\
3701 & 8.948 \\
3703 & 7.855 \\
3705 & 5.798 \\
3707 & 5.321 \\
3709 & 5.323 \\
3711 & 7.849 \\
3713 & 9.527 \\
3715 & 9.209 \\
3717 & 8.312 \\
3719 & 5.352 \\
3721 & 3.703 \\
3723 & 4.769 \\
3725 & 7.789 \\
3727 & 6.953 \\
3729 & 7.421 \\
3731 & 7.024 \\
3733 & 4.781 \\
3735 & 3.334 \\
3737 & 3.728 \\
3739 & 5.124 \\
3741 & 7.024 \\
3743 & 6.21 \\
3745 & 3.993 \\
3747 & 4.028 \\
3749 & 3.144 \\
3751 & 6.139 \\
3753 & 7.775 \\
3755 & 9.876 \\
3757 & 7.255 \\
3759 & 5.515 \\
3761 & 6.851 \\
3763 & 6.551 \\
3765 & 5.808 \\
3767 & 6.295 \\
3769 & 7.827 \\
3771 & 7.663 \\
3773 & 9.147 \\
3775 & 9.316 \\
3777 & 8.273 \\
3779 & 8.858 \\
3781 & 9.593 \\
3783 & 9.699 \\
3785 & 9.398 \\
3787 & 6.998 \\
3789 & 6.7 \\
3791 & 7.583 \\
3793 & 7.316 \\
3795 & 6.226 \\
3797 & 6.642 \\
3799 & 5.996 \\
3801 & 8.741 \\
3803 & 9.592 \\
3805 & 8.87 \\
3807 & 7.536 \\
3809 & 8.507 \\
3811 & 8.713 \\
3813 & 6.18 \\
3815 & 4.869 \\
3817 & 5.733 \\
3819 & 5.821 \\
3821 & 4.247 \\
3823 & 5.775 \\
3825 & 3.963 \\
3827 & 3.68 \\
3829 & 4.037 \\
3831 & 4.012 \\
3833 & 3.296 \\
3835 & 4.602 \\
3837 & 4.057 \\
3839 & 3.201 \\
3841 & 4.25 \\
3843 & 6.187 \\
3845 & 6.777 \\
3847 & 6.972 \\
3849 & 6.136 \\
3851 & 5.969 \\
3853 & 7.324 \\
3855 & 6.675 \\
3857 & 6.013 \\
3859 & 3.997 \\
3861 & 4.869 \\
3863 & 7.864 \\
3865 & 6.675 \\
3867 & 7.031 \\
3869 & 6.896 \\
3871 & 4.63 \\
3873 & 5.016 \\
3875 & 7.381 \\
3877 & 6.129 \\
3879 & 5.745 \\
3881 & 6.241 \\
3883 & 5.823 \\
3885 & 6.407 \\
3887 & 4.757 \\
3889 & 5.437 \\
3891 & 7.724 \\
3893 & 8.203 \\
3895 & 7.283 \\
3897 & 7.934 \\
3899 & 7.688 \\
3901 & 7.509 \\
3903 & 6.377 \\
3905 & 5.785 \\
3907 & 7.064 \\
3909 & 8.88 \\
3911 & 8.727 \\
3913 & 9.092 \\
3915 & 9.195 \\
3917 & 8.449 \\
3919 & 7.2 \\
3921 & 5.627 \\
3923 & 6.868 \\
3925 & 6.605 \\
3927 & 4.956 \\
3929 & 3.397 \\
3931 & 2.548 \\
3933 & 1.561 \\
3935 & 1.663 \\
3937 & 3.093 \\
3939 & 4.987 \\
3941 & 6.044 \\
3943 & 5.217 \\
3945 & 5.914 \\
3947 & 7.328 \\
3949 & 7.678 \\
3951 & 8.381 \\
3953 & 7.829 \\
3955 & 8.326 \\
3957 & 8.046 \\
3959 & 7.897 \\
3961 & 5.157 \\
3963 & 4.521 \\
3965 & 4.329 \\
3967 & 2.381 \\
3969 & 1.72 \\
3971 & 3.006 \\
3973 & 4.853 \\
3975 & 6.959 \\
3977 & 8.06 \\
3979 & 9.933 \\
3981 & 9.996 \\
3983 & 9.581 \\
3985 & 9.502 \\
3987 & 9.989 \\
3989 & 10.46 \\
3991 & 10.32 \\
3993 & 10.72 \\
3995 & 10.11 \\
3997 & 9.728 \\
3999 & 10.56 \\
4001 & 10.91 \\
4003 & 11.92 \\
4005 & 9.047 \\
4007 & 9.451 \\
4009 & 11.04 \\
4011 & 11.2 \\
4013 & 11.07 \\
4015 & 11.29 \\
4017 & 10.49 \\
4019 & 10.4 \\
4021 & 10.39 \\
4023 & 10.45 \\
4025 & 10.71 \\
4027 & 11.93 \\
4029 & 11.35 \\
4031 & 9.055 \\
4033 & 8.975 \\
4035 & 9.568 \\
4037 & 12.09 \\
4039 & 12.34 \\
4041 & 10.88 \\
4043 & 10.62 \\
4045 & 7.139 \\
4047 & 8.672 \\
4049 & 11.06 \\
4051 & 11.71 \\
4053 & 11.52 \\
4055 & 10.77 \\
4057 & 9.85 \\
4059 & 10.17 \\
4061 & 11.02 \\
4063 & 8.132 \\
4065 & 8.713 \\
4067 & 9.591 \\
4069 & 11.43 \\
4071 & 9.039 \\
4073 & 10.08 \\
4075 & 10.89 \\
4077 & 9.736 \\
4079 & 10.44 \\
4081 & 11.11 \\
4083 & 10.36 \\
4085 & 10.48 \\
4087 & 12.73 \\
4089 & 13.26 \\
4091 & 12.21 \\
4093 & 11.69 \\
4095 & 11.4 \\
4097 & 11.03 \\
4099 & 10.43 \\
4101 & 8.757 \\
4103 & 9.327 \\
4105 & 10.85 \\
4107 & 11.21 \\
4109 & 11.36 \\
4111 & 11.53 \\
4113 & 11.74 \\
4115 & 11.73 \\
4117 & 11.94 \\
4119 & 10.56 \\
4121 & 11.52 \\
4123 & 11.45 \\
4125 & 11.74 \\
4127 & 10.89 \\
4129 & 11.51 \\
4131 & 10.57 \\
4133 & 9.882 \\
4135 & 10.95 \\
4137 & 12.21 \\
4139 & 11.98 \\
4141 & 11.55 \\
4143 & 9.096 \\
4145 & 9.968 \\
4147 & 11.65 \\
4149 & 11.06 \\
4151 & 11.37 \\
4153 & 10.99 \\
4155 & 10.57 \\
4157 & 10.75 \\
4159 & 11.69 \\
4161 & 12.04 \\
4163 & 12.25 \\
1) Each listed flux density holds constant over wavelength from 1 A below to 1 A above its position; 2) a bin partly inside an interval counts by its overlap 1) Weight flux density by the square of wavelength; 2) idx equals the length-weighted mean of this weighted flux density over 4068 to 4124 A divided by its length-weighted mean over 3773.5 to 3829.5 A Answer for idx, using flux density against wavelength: 1.8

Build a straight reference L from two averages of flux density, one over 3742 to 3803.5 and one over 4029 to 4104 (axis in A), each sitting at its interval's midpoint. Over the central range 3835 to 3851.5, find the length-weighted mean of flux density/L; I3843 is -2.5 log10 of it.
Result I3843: 0.43 mag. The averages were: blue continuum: 7.24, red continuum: 10.5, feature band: 5.38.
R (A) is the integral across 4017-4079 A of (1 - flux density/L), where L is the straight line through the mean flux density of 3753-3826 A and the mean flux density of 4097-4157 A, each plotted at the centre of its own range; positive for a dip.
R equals -1.0 A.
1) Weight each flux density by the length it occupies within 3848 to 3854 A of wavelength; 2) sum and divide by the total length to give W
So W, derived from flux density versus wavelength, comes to 6.48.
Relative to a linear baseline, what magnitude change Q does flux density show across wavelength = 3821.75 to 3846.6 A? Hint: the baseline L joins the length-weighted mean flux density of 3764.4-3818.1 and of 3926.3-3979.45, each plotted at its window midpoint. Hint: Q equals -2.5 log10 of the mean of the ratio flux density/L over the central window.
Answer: 0.48 mag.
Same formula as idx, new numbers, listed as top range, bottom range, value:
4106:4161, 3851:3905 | 1.98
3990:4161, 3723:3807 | 1.80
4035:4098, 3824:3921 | 1.88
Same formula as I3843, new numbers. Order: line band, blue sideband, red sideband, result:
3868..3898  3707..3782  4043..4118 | 0.287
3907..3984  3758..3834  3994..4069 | 0.412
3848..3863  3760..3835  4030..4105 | 0.267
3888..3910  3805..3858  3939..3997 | -0.129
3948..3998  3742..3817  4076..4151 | 0.246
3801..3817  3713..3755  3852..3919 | -0.201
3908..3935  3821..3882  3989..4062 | 0.192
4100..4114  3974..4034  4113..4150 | 0.028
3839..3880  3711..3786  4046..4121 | 0.321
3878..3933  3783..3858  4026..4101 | 0.165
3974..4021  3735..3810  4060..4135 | -0.047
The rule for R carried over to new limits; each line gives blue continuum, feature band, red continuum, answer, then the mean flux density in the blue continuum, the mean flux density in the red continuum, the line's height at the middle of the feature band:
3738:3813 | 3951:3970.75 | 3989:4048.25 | 8.25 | 7.3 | 10.4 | 9.69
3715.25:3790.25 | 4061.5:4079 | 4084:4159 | 1.25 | 6.74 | 11.1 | 10.5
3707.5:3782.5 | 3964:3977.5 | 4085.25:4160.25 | 7.26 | 6.7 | 11.2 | 9.37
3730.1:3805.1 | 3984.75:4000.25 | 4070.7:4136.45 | -0.88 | 6.95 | 11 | 9.67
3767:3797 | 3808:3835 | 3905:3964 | 8.35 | 8.07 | 6.28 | 7.61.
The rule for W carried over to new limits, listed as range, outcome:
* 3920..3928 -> 6.01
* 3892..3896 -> 7.74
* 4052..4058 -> 10.7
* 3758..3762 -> 6.18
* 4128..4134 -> 10.7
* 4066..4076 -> 10.2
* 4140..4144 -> 10.3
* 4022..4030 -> 11.1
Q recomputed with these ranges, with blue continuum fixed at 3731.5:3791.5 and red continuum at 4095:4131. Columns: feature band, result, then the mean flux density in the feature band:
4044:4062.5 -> 0.02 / 10.2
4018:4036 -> -0.03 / 10.3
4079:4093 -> -0.09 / 11.6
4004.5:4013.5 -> -0.07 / 10.4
